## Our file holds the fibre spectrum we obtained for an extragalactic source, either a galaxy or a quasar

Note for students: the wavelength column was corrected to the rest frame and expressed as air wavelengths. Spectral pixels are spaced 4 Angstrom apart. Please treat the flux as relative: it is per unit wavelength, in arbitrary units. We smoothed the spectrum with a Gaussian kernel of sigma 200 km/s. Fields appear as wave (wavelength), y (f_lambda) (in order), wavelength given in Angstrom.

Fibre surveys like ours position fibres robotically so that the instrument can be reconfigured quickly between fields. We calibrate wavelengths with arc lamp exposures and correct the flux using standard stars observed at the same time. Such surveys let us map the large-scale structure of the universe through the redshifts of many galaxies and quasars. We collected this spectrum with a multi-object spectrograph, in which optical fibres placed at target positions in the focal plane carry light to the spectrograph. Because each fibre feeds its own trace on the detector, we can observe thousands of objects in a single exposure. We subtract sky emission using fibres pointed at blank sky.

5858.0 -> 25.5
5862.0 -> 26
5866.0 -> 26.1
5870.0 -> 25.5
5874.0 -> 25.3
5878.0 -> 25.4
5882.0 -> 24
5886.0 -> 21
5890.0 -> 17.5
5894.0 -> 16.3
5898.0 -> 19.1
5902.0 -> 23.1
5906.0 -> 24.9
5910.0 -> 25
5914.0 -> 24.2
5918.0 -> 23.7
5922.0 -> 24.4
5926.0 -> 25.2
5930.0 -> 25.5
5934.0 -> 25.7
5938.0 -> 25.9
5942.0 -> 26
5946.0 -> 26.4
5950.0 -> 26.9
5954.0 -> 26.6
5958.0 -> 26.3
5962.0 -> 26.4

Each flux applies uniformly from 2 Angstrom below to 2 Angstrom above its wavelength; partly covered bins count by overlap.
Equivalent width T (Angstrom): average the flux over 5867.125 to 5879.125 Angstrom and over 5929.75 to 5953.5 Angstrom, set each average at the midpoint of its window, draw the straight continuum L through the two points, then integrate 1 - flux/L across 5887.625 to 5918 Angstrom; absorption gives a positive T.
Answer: 4.9 Angstrom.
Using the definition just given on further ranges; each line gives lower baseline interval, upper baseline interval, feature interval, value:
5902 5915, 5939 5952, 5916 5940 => 0.4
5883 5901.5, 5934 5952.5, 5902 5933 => -2.8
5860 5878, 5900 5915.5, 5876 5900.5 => 4.3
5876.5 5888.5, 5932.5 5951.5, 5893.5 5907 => 1.7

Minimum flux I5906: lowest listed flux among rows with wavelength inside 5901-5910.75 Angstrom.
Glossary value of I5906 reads 23.1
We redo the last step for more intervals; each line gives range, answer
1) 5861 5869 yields 26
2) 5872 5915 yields 16.3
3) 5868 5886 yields 21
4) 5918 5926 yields 23.7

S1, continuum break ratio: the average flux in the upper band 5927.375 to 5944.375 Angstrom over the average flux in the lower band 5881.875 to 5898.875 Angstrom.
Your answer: 1.35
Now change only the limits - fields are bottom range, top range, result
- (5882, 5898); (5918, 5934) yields 1.31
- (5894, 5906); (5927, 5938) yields 1.22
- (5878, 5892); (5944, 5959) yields 1.24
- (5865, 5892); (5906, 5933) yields 1.05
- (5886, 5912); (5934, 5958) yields 1.25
